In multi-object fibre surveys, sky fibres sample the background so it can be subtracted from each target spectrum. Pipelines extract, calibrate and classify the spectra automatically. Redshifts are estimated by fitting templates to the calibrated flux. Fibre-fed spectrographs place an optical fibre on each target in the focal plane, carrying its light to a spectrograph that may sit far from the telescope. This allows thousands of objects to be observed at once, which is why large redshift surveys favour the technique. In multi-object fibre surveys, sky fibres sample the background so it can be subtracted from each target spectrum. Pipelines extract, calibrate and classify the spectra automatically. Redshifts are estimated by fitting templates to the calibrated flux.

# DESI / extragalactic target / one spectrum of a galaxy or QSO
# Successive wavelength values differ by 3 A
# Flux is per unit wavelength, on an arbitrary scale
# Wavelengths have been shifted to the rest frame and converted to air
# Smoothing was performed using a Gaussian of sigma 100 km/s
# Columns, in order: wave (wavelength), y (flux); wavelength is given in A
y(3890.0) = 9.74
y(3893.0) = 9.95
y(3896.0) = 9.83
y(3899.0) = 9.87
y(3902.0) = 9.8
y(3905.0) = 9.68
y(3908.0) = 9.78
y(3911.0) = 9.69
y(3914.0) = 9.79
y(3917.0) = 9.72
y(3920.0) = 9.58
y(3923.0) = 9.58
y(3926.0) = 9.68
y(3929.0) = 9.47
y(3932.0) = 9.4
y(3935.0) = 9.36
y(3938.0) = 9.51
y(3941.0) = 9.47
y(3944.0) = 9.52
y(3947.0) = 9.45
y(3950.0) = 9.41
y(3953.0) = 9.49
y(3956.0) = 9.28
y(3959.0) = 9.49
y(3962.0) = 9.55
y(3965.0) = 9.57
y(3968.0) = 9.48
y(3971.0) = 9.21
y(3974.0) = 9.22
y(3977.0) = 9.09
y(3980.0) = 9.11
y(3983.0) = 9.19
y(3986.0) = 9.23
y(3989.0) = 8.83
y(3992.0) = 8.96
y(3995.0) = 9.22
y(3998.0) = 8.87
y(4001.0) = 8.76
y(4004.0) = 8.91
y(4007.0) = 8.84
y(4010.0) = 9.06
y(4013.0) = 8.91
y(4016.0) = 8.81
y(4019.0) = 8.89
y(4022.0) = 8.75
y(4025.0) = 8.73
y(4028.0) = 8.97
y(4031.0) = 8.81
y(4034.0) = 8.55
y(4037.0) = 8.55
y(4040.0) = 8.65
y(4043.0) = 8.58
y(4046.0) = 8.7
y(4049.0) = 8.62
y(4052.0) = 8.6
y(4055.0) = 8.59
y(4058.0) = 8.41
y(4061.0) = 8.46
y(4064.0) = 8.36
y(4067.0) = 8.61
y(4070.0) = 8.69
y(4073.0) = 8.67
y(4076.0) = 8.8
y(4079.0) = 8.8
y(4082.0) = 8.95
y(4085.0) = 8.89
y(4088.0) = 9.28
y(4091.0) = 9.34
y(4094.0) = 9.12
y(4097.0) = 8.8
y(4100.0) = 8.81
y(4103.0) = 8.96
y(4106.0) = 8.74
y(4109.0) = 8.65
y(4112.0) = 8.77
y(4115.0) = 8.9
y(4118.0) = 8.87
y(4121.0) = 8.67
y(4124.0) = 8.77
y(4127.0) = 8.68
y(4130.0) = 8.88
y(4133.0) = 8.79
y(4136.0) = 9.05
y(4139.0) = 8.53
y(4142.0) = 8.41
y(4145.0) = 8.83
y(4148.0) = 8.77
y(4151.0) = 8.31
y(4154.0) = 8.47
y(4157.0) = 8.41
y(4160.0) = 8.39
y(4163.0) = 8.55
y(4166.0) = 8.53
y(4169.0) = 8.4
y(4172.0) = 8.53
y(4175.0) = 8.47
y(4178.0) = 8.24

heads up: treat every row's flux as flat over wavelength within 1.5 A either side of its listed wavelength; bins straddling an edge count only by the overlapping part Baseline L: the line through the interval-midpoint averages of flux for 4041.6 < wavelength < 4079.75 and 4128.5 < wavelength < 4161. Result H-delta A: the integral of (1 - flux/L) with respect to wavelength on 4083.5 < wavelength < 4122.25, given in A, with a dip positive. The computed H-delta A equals -1.3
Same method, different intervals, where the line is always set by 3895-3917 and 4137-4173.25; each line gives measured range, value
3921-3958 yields 0.5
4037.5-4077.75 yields 1.8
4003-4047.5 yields 1.9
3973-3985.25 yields 0.3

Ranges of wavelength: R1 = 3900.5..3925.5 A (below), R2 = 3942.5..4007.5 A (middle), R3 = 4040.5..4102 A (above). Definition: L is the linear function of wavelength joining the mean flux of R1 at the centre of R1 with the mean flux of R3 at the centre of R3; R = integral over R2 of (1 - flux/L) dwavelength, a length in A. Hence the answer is 0.79 A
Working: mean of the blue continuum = 9.7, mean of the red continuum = 8.75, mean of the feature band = 9.22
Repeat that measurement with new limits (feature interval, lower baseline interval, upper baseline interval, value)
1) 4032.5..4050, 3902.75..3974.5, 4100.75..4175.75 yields 0.9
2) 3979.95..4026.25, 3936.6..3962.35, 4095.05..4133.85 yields 1.5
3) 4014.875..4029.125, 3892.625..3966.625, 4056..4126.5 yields 0.5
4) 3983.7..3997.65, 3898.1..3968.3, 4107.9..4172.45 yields 0.4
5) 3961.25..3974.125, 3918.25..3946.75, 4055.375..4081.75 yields -0.2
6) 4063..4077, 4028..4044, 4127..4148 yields 0.1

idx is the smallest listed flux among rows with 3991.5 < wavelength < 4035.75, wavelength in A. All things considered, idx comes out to 8.55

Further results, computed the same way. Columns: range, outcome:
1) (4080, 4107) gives 8.74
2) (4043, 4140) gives 8.36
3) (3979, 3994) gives 8.83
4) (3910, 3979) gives 9.09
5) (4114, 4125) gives 8.67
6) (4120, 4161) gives 8.31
